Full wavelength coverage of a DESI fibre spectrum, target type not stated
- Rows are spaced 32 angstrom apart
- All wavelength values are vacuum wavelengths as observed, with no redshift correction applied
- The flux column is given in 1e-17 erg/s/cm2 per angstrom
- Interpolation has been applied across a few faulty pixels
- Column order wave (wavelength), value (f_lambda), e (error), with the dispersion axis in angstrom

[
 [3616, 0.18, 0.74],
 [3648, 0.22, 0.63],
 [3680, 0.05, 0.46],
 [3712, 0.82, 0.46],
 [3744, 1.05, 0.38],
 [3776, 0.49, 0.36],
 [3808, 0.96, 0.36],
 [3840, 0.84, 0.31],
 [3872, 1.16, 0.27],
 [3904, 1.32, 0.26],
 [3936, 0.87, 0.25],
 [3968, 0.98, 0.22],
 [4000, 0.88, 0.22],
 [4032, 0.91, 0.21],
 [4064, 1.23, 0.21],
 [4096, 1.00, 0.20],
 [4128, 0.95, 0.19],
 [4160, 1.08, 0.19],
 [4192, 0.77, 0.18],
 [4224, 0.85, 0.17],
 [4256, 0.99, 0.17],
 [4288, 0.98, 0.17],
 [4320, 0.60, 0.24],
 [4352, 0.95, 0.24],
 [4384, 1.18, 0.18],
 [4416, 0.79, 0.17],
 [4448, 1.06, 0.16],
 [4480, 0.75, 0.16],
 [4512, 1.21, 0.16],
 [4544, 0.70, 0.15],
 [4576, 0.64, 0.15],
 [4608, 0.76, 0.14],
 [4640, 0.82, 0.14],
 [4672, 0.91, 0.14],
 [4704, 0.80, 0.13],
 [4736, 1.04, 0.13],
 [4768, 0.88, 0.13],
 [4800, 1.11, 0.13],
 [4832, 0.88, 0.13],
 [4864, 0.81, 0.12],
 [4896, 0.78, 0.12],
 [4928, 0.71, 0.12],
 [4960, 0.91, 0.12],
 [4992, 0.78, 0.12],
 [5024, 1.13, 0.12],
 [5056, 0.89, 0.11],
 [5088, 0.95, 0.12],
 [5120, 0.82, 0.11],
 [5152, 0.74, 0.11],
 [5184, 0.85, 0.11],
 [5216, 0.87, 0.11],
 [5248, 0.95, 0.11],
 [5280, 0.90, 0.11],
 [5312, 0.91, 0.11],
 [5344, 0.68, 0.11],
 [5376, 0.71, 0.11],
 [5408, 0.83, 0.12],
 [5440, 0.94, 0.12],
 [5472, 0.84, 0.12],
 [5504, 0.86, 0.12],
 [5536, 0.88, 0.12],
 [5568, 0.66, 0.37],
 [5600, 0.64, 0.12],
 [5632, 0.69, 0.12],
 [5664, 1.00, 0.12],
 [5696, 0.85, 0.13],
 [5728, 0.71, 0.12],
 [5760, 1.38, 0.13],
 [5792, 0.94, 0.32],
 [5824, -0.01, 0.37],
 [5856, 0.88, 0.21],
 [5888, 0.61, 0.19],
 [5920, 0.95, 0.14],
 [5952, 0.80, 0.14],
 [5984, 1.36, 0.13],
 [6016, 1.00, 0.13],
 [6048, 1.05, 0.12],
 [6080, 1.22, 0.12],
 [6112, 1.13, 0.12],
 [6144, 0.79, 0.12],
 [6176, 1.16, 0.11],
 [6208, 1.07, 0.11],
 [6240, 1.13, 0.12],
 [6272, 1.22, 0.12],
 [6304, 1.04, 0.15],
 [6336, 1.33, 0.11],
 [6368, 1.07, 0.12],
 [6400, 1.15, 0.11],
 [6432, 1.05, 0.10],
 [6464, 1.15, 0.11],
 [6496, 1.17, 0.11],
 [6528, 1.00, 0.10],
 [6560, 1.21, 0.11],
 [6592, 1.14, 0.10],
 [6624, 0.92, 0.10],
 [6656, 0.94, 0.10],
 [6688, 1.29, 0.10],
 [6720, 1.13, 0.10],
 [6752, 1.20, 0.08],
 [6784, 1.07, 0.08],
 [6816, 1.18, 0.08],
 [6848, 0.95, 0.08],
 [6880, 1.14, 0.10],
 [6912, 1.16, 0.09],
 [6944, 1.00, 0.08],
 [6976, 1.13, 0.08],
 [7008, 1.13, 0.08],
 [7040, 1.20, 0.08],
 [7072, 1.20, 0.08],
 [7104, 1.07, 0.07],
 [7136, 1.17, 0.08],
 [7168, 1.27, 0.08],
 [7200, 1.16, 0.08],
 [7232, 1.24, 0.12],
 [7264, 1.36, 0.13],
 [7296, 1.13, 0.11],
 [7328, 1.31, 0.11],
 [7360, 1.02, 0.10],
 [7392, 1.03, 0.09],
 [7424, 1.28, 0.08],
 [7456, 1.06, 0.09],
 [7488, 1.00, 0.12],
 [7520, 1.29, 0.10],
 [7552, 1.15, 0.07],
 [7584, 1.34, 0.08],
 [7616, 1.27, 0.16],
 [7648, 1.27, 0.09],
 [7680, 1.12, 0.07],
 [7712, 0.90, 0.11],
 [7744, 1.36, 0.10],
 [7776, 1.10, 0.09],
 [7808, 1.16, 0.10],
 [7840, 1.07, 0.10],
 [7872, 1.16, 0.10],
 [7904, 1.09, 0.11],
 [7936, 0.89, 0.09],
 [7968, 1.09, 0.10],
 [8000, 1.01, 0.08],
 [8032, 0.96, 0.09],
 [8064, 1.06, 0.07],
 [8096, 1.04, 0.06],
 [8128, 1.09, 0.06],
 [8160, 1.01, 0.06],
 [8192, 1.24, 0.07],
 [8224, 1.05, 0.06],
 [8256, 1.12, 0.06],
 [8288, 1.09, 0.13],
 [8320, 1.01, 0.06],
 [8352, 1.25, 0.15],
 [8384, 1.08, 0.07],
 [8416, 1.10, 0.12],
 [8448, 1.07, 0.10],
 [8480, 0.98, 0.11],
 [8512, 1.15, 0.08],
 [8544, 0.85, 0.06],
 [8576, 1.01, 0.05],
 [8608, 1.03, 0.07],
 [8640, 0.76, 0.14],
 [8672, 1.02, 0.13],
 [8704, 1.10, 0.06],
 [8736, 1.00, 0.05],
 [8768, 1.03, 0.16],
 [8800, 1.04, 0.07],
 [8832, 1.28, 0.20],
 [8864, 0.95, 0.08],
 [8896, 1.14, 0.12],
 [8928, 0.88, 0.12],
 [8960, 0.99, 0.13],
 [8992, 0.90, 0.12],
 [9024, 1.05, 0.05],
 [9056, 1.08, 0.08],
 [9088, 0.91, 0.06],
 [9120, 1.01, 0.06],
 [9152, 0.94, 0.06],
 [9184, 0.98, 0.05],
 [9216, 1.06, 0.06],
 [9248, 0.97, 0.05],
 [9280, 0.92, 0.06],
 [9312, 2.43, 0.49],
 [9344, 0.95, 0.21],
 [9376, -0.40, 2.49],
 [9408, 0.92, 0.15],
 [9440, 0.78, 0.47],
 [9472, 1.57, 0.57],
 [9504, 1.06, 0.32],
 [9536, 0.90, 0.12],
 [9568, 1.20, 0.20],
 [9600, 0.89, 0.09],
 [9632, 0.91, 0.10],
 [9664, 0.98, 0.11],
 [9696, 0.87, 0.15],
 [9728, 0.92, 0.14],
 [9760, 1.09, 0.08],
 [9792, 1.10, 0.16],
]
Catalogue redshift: 0.549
